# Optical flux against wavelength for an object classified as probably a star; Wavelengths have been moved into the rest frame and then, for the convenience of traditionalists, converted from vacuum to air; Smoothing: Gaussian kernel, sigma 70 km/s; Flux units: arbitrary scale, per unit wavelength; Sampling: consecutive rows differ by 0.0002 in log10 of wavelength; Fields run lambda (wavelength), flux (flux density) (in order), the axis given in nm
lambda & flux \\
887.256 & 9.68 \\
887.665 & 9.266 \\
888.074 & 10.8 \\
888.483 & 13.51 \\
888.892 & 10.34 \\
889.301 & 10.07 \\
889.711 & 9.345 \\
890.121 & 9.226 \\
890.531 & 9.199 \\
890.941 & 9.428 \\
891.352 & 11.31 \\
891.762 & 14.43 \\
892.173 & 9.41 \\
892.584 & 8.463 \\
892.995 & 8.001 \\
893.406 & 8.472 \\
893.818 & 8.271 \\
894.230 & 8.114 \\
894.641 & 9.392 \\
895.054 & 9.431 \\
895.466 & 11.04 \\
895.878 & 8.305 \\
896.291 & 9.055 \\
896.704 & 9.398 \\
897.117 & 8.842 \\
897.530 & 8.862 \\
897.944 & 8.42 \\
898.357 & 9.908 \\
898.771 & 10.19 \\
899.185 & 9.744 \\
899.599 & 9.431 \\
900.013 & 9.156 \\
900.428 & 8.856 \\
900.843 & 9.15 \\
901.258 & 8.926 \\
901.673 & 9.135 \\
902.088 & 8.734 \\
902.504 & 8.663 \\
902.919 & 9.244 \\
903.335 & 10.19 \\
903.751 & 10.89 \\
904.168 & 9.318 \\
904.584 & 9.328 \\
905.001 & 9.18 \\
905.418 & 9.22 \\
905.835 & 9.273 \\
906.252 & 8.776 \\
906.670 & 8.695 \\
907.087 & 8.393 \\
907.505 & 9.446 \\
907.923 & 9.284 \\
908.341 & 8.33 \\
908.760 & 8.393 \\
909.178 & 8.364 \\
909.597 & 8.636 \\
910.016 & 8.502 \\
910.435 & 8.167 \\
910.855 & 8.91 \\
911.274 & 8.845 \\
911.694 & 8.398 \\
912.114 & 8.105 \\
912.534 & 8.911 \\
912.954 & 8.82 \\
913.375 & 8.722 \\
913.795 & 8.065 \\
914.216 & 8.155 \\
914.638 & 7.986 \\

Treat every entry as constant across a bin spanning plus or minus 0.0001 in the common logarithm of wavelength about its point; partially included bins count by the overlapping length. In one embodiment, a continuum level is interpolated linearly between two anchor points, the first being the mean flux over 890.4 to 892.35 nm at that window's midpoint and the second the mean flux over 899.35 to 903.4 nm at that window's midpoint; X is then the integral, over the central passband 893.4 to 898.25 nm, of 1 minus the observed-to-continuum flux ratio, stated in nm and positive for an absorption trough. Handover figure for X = 0.51 nm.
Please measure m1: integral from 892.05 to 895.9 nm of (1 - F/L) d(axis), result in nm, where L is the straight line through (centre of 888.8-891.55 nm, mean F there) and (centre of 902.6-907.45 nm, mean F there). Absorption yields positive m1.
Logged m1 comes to 0.31 nm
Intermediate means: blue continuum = 9.82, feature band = 8.91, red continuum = 9.31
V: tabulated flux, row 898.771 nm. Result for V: 10.19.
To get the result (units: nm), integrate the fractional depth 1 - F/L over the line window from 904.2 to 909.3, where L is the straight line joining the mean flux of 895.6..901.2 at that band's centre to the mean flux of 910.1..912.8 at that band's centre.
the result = -0.071 nm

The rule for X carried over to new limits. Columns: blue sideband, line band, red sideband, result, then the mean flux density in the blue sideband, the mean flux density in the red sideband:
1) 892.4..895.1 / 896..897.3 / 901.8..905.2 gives -0.04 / 8.54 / 9.44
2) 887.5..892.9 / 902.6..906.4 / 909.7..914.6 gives -0.14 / 10.3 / 8.49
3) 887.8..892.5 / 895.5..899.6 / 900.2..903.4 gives 0.14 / 10.6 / 9.06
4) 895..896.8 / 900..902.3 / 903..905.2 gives 0.16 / 9.45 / 9.75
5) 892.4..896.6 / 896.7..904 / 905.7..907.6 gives -0.37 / 8.87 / 8.87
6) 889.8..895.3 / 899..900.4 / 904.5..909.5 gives -0.03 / 9.48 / 8.87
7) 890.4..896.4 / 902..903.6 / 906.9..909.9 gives -0.06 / 9.5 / 8.69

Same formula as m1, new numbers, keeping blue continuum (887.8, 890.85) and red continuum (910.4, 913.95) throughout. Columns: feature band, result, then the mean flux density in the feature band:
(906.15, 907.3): 0.05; 8.61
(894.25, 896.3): 0.10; 9.36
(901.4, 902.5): 0.05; 8.88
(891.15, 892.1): -0.21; 12.4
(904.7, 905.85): -0.02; 9.22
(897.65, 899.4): 0.01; 9.53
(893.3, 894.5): 0.20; 8.33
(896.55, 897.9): 0.11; 8.94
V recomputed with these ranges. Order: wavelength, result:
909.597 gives 8.636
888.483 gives 13.51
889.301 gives 10.07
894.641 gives 9.392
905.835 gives 9.273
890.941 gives 9.428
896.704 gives 9.398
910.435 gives 8.167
